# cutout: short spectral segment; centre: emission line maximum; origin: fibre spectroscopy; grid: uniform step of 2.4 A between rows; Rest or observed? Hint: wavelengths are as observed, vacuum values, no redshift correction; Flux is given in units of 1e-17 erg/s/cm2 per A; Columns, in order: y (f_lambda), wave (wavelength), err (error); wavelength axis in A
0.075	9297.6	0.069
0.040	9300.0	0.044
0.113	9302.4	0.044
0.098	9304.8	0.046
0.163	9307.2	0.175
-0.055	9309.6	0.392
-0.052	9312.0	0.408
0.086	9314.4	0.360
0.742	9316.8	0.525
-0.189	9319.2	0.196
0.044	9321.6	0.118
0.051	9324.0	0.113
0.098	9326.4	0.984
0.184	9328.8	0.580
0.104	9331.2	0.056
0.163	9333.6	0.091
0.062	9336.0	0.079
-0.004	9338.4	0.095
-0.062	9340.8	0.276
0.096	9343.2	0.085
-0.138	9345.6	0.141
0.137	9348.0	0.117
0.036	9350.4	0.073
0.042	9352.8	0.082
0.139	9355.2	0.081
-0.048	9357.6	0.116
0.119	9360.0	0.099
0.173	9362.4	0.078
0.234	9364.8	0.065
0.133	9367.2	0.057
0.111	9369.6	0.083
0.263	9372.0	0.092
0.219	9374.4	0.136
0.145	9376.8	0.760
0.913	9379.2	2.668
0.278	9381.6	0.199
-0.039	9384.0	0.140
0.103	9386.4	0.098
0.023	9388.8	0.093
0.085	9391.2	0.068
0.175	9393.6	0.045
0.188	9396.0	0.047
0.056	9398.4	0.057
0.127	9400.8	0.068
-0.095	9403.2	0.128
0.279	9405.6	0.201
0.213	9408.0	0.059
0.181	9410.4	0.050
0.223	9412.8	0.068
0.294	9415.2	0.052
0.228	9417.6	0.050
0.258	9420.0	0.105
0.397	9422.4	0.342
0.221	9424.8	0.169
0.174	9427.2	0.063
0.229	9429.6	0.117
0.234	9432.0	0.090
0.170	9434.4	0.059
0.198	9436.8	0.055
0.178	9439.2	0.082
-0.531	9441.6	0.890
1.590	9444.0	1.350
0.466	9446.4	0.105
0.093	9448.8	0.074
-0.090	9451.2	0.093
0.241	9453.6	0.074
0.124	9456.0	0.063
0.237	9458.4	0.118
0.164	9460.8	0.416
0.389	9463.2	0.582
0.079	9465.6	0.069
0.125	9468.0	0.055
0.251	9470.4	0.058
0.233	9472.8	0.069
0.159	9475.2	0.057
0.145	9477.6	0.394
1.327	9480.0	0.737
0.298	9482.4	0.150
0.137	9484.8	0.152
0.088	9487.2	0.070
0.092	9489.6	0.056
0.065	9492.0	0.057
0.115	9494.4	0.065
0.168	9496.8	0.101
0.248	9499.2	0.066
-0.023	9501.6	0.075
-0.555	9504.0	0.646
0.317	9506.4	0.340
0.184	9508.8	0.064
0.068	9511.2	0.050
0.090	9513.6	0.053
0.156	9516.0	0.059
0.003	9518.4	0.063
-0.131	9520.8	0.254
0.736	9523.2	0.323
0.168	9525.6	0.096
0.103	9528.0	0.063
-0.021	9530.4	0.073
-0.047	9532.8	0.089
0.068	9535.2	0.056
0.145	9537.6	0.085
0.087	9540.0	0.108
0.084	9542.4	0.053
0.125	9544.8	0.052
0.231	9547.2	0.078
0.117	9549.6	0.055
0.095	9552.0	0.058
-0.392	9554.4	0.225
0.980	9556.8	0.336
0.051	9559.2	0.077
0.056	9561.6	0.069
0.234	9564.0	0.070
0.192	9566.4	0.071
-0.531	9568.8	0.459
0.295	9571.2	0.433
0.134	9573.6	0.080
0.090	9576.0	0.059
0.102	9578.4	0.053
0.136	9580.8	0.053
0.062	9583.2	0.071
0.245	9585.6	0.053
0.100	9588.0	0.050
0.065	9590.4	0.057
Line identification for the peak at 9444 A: Mg II 2798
